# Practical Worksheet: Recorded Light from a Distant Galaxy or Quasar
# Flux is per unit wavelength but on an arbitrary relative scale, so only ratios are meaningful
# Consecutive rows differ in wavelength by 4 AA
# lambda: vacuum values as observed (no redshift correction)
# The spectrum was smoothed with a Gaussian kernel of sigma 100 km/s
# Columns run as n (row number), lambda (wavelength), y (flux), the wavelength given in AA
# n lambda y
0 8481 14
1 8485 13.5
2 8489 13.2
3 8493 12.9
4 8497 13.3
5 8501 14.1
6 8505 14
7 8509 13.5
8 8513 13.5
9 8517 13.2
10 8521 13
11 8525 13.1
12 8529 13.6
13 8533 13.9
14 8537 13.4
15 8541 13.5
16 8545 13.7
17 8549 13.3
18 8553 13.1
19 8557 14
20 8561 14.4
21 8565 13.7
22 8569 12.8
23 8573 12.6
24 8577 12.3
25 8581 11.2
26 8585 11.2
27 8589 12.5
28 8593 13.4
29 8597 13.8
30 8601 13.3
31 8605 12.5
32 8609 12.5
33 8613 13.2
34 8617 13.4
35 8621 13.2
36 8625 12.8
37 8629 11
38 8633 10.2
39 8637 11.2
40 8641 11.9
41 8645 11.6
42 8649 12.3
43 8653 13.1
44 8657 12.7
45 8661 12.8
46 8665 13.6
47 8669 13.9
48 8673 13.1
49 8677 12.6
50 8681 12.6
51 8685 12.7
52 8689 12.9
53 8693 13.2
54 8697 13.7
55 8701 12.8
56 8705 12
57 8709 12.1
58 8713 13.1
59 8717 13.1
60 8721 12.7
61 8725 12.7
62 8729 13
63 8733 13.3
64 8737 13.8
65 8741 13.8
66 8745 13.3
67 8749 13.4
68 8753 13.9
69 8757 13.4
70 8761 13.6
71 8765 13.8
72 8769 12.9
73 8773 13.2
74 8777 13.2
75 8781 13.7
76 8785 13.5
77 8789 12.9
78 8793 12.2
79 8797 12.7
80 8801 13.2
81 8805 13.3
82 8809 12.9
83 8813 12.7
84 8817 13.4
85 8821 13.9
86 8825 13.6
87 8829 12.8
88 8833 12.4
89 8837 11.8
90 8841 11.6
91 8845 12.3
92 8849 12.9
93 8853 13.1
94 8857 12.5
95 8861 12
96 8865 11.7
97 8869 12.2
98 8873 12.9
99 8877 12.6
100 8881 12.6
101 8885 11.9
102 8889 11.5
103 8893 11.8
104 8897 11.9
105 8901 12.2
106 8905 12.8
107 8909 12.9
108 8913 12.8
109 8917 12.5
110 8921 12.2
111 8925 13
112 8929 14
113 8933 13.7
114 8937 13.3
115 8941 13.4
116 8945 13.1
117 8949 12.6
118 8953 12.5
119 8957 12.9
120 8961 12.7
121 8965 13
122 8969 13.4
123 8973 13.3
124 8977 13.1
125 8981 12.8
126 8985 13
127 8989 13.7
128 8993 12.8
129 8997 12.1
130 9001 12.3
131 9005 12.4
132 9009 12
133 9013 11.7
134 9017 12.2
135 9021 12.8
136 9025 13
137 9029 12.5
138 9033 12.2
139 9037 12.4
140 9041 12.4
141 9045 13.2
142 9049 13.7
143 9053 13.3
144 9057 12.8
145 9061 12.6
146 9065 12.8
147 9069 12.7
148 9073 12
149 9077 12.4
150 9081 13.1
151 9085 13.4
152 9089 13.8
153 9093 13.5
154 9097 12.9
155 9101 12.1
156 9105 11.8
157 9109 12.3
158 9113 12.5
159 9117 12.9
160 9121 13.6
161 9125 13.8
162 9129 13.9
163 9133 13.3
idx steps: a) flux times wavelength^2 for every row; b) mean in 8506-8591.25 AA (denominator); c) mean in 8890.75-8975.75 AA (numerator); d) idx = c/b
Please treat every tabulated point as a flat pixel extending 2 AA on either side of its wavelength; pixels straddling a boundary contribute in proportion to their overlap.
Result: 1.07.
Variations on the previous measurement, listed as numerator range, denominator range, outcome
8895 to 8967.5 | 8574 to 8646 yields 1.13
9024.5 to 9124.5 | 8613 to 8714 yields 1.12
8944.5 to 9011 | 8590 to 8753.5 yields 1.07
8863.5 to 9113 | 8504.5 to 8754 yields 1.07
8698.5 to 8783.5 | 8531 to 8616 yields 1.05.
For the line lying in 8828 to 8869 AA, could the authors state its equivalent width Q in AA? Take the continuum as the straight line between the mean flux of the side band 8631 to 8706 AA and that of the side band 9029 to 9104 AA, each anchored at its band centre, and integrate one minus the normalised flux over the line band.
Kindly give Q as 1.29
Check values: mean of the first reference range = 12.6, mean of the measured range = 12.3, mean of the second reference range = 12.8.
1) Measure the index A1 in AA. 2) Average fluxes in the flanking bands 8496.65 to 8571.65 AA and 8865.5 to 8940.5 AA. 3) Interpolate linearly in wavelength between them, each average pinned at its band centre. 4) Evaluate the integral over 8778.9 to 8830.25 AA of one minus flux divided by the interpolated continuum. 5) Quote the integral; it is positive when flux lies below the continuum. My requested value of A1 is -1.19 AA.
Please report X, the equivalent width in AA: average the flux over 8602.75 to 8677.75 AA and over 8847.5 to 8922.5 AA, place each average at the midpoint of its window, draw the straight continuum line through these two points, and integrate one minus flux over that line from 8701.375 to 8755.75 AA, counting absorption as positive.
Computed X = -2.8 AA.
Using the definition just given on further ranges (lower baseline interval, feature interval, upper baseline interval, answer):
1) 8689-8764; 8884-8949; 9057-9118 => 1.2 AA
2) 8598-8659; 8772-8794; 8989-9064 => -1.2 AA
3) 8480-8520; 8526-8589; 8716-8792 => 1.7 AA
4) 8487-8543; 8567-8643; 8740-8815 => 5.7 AA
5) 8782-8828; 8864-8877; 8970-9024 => 0.6 AA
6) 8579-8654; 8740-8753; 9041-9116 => -1.1 AA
